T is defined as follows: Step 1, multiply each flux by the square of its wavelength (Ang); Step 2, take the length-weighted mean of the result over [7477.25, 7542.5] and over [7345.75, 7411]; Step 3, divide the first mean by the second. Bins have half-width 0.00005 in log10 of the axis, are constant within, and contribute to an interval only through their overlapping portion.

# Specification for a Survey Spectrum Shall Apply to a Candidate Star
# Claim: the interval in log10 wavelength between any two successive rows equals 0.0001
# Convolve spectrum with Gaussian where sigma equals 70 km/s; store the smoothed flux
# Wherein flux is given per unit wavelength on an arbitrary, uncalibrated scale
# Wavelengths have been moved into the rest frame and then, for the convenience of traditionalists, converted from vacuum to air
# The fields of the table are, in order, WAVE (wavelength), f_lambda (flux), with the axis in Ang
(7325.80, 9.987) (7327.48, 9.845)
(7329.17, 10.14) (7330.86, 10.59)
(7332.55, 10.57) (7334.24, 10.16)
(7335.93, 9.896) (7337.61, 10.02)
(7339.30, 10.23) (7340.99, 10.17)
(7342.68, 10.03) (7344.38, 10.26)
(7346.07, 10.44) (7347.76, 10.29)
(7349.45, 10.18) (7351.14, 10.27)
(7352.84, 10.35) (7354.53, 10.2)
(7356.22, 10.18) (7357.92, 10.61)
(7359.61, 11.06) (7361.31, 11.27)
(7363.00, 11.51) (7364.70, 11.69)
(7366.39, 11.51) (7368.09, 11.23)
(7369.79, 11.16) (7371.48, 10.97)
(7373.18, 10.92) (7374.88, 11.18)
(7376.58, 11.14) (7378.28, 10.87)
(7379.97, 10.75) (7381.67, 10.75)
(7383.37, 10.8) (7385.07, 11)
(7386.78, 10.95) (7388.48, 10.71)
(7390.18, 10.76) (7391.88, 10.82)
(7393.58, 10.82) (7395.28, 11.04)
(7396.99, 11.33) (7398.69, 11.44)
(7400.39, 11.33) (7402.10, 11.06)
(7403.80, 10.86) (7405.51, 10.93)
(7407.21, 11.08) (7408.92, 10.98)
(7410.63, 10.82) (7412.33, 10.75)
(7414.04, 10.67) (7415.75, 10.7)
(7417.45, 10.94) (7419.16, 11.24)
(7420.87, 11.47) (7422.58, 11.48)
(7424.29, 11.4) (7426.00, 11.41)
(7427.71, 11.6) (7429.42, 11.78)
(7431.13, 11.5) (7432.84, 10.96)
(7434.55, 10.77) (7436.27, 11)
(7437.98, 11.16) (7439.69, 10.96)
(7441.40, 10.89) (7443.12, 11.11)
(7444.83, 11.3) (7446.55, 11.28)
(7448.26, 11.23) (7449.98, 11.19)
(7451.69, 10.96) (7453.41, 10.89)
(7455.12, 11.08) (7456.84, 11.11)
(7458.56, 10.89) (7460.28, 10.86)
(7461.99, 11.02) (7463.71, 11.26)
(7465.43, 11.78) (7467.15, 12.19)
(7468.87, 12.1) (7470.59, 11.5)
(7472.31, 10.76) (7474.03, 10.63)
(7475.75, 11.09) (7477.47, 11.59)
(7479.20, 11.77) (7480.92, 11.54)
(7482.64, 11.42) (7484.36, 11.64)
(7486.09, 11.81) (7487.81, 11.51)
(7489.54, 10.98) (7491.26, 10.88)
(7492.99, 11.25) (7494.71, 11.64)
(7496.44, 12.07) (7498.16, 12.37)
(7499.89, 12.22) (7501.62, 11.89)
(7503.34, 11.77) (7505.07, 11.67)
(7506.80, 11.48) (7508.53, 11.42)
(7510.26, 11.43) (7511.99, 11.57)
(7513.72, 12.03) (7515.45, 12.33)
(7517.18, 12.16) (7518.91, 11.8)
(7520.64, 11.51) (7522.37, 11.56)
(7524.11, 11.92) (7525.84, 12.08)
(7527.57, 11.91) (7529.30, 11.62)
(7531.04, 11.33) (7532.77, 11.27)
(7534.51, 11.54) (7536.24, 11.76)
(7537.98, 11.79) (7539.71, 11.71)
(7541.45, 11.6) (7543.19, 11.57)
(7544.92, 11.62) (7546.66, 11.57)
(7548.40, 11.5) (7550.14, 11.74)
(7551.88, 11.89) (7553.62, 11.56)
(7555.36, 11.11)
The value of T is 1.11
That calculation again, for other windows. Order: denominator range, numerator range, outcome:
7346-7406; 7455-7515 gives 1.09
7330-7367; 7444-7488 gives 1.11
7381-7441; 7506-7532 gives 1.09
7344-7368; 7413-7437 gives 1.06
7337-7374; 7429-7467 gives 1.07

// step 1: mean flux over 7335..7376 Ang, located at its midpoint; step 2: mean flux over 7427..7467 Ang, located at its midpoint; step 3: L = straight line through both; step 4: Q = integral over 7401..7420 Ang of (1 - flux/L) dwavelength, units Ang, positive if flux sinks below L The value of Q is 0.1 Ang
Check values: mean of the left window 10.7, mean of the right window 11.2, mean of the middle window 10.9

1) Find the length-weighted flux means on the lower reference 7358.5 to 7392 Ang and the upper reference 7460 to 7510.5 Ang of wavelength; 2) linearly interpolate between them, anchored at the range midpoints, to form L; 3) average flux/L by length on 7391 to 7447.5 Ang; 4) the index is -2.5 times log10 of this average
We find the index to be 0.01 mag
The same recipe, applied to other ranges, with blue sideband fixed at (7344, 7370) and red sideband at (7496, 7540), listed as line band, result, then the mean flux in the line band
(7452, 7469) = 0.01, 11.3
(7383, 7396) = 0.01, 10.9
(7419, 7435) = -0.02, 11.4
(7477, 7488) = -0.01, 11.6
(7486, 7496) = 0.03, 11.3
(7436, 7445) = 0.02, 11.1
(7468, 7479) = 0.02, 11.3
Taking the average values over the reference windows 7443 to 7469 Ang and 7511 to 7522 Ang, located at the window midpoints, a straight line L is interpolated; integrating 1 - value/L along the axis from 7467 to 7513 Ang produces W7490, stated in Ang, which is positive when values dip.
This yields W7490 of 0.2 Ang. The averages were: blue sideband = 11.2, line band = 11.6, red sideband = 11.9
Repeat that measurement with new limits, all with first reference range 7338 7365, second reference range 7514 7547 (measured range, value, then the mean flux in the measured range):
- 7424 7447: -0.3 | 11.2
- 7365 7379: -0.7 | 11.1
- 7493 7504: -0.4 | 11.9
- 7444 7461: 0.2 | 11.1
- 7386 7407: -0.4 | 11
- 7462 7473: -0.3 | 11.6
